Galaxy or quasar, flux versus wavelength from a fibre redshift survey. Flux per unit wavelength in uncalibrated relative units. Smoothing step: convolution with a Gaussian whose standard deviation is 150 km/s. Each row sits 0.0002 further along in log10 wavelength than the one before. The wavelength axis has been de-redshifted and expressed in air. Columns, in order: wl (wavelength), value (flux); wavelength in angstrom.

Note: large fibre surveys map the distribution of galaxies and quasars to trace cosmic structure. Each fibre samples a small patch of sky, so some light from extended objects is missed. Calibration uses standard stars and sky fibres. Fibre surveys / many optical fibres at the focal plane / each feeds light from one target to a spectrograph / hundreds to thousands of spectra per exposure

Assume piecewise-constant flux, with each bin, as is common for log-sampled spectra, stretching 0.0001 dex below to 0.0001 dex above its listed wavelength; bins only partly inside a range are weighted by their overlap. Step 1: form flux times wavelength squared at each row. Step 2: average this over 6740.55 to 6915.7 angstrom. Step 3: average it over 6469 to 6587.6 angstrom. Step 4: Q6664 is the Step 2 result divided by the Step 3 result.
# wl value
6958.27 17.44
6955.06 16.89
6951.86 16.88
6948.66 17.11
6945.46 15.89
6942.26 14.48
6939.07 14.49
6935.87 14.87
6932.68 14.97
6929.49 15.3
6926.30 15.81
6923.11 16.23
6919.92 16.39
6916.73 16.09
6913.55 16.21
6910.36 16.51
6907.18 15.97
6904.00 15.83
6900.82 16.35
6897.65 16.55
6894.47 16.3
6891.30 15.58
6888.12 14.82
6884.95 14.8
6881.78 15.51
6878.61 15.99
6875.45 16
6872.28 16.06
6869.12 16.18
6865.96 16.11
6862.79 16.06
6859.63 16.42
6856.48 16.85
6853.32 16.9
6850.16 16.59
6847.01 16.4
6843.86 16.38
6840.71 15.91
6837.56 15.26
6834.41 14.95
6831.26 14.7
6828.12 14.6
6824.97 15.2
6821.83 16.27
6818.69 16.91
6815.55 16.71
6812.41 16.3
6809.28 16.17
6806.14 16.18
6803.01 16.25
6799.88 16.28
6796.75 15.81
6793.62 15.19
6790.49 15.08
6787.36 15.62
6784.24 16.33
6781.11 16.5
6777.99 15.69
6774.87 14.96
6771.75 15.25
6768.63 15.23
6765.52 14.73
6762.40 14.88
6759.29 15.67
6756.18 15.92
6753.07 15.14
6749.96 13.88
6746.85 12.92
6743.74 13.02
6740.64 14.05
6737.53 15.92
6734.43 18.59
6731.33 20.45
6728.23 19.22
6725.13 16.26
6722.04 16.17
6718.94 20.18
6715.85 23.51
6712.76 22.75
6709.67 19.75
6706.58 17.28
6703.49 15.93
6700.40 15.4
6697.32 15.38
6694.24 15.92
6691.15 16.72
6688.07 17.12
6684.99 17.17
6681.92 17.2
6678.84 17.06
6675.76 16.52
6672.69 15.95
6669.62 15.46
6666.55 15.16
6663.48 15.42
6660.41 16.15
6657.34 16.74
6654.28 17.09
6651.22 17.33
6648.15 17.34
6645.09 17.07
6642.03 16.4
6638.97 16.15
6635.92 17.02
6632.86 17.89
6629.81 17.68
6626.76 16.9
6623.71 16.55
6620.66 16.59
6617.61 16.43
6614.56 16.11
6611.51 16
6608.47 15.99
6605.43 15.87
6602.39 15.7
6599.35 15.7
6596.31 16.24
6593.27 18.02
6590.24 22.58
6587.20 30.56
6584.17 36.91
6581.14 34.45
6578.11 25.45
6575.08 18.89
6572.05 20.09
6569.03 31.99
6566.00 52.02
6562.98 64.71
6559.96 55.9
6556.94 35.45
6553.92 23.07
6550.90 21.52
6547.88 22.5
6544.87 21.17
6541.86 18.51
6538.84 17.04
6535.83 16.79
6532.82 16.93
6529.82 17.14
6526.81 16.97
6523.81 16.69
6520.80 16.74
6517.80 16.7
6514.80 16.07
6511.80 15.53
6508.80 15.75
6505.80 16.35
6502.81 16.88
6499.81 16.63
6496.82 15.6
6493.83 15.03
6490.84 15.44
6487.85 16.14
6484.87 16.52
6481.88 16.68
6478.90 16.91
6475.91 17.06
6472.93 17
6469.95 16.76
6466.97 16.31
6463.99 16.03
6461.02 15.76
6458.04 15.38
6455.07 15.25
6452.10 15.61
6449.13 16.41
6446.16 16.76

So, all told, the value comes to 0.75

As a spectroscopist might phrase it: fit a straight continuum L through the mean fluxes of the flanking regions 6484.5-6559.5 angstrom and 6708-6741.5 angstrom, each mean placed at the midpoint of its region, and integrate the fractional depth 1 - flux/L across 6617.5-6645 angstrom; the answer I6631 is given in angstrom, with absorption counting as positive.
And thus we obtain 2.8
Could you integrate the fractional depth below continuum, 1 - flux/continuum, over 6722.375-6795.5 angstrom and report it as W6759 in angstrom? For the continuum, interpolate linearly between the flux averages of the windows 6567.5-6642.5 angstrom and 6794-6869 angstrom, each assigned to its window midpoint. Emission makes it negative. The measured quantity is 7.06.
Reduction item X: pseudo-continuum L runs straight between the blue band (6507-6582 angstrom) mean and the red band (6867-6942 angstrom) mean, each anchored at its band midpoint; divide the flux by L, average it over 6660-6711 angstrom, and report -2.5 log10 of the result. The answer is 0.29 mag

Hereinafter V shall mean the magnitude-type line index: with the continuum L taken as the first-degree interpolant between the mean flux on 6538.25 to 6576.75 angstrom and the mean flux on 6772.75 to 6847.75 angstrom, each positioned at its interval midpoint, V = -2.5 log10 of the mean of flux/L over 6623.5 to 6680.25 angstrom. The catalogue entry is 0.464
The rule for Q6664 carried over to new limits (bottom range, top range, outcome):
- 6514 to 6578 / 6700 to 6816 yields 0.68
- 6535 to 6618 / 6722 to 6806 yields 0.65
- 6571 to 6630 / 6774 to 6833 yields 0.83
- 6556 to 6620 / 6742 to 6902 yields 0.62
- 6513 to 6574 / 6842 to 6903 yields 0.69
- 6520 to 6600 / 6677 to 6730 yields 0.71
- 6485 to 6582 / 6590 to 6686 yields 0.75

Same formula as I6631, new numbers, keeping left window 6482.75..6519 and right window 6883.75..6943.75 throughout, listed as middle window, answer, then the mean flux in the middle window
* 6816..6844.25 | 0.29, 15.6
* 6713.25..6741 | -4.84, 18.6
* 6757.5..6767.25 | 0.43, 15.1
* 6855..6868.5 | -0.54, 16.3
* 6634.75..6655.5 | -1.29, 16.9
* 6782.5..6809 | -0.14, 15.9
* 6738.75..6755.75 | 1.98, 14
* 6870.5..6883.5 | -0.15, 15.9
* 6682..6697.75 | -0.72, 16.6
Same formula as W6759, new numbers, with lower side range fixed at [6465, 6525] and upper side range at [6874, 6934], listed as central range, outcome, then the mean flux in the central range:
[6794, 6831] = -0.1 angstrom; 16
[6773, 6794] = 0.5 angstrom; 15.6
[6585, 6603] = -4.9 angstrom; 20.7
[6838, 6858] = -0.6 angstrom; 16.4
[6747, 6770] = 1.6 angstrom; 14.9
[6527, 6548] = -2.5 angstrom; 18.2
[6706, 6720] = -4.2 angstrom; 21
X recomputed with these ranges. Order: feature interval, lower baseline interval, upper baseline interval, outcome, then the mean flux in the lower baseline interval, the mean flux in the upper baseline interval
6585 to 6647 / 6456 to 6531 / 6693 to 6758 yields -0.07 mag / 16.3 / 17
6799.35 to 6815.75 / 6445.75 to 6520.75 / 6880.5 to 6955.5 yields -0.03 mag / 16.2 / 15.8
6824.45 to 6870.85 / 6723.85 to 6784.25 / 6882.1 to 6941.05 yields -0.01 mag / 15.7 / 15.7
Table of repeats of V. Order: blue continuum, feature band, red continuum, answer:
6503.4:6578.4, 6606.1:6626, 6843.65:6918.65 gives 0.35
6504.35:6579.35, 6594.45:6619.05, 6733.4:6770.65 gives 0.32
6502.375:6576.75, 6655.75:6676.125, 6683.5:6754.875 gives 0.20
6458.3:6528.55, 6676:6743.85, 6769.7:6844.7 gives -0.11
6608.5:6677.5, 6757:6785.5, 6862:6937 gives 0.05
